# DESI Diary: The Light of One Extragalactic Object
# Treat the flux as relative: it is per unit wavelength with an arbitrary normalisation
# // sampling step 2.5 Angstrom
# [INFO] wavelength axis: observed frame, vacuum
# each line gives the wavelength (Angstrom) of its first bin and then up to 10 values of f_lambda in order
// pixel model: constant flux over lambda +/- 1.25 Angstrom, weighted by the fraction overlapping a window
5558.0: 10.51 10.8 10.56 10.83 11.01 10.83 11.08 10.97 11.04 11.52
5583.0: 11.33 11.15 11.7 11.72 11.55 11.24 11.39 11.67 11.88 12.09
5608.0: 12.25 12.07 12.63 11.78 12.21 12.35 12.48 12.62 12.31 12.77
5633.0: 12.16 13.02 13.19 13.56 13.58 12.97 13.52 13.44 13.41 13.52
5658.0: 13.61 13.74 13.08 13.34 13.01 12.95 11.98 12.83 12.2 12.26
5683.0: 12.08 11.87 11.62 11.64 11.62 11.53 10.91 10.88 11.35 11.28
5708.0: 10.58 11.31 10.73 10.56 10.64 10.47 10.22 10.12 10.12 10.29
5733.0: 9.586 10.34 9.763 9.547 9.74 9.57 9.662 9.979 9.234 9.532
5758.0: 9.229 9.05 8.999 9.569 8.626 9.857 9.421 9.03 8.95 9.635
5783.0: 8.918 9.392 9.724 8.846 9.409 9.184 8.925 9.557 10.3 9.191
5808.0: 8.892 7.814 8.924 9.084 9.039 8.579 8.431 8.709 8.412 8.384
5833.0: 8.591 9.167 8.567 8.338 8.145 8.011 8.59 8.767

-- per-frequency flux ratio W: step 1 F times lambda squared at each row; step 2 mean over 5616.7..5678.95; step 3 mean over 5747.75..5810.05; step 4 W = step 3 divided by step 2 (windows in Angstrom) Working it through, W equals 0.8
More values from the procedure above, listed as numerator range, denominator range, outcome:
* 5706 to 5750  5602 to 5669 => 0.82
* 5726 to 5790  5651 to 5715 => 0.81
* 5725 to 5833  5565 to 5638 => 0.84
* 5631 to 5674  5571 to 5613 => 1.16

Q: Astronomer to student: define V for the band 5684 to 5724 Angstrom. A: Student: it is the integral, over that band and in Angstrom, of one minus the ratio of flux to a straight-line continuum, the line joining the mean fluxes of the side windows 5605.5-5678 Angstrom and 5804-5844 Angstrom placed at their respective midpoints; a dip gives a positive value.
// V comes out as 1.16 Angstrom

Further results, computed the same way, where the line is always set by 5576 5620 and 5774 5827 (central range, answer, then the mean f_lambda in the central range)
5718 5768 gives 0.5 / 9.73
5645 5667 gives -4.9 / 13.4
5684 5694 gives -1.1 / 11.7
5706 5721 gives -0.8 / 10.8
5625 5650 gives -4.0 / 13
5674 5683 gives -1.4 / 12.4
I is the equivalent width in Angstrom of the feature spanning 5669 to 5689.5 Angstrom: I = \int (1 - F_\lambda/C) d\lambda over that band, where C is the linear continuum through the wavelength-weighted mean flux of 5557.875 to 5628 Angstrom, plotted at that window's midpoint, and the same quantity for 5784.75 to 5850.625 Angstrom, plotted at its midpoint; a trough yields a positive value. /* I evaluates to -3.30 Angstrom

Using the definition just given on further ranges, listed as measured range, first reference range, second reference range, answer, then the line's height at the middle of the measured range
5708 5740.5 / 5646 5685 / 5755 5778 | 1.43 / 10.8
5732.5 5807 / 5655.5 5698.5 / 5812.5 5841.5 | 4.93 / 10.1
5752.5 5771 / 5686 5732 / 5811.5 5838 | 1.23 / 9.9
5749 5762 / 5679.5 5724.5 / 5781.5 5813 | 0.85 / 10.1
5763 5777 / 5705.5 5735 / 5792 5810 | 0.67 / 9.73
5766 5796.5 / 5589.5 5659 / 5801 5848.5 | 0.89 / 9.54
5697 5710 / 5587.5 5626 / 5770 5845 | -0.62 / 10.5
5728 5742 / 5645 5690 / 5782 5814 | 1.30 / 10.9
